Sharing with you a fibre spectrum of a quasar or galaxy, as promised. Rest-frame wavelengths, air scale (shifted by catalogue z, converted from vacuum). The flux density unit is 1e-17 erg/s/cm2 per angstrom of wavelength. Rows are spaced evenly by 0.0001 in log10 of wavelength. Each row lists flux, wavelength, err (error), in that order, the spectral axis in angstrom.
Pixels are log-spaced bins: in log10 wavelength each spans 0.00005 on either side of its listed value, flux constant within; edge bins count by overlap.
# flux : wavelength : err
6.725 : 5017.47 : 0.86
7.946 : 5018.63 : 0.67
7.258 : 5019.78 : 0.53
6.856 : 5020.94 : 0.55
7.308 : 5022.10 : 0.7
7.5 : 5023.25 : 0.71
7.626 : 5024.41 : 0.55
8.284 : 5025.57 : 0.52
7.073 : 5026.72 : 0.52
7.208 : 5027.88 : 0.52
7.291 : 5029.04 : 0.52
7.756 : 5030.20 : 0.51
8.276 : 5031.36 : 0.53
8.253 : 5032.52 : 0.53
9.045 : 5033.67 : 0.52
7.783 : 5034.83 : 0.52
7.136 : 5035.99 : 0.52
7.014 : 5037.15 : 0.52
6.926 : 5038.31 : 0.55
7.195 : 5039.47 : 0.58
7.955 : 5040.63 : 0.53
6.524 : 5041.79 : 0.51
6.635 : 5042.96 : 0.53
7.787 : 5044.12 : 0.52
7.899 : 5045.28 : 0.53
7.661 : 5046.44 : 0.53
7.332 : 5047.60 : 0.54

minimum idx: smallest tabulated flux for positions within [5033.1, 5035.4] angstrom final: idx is 7.783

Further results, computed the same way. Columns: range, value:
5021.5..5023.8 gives 7.308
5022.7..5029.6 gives 7.073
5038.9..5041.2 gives 7.195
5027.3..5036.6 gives 7.136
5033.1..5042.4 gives 6.524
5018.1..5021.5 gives 6.856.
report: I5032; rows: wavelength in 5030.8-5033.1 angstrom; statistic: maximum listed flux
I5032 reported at 8.276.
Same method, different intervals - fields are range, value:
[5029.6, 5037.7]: 9.045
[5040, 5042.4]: 7.955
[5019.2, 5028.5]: 8.284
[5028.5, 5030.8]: 7.756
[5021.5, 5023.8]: 7.5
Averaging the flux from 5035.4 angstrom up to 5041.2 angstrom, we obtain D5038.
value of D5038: 7.24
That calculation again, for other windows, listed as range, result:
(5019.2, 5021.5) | 7.07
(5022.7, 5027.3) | 7.62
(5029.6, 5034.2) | 8.33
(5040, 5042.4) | 7.21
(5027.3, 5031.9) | 7.62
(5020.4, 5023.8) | 7.23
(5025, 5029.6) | 7.47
